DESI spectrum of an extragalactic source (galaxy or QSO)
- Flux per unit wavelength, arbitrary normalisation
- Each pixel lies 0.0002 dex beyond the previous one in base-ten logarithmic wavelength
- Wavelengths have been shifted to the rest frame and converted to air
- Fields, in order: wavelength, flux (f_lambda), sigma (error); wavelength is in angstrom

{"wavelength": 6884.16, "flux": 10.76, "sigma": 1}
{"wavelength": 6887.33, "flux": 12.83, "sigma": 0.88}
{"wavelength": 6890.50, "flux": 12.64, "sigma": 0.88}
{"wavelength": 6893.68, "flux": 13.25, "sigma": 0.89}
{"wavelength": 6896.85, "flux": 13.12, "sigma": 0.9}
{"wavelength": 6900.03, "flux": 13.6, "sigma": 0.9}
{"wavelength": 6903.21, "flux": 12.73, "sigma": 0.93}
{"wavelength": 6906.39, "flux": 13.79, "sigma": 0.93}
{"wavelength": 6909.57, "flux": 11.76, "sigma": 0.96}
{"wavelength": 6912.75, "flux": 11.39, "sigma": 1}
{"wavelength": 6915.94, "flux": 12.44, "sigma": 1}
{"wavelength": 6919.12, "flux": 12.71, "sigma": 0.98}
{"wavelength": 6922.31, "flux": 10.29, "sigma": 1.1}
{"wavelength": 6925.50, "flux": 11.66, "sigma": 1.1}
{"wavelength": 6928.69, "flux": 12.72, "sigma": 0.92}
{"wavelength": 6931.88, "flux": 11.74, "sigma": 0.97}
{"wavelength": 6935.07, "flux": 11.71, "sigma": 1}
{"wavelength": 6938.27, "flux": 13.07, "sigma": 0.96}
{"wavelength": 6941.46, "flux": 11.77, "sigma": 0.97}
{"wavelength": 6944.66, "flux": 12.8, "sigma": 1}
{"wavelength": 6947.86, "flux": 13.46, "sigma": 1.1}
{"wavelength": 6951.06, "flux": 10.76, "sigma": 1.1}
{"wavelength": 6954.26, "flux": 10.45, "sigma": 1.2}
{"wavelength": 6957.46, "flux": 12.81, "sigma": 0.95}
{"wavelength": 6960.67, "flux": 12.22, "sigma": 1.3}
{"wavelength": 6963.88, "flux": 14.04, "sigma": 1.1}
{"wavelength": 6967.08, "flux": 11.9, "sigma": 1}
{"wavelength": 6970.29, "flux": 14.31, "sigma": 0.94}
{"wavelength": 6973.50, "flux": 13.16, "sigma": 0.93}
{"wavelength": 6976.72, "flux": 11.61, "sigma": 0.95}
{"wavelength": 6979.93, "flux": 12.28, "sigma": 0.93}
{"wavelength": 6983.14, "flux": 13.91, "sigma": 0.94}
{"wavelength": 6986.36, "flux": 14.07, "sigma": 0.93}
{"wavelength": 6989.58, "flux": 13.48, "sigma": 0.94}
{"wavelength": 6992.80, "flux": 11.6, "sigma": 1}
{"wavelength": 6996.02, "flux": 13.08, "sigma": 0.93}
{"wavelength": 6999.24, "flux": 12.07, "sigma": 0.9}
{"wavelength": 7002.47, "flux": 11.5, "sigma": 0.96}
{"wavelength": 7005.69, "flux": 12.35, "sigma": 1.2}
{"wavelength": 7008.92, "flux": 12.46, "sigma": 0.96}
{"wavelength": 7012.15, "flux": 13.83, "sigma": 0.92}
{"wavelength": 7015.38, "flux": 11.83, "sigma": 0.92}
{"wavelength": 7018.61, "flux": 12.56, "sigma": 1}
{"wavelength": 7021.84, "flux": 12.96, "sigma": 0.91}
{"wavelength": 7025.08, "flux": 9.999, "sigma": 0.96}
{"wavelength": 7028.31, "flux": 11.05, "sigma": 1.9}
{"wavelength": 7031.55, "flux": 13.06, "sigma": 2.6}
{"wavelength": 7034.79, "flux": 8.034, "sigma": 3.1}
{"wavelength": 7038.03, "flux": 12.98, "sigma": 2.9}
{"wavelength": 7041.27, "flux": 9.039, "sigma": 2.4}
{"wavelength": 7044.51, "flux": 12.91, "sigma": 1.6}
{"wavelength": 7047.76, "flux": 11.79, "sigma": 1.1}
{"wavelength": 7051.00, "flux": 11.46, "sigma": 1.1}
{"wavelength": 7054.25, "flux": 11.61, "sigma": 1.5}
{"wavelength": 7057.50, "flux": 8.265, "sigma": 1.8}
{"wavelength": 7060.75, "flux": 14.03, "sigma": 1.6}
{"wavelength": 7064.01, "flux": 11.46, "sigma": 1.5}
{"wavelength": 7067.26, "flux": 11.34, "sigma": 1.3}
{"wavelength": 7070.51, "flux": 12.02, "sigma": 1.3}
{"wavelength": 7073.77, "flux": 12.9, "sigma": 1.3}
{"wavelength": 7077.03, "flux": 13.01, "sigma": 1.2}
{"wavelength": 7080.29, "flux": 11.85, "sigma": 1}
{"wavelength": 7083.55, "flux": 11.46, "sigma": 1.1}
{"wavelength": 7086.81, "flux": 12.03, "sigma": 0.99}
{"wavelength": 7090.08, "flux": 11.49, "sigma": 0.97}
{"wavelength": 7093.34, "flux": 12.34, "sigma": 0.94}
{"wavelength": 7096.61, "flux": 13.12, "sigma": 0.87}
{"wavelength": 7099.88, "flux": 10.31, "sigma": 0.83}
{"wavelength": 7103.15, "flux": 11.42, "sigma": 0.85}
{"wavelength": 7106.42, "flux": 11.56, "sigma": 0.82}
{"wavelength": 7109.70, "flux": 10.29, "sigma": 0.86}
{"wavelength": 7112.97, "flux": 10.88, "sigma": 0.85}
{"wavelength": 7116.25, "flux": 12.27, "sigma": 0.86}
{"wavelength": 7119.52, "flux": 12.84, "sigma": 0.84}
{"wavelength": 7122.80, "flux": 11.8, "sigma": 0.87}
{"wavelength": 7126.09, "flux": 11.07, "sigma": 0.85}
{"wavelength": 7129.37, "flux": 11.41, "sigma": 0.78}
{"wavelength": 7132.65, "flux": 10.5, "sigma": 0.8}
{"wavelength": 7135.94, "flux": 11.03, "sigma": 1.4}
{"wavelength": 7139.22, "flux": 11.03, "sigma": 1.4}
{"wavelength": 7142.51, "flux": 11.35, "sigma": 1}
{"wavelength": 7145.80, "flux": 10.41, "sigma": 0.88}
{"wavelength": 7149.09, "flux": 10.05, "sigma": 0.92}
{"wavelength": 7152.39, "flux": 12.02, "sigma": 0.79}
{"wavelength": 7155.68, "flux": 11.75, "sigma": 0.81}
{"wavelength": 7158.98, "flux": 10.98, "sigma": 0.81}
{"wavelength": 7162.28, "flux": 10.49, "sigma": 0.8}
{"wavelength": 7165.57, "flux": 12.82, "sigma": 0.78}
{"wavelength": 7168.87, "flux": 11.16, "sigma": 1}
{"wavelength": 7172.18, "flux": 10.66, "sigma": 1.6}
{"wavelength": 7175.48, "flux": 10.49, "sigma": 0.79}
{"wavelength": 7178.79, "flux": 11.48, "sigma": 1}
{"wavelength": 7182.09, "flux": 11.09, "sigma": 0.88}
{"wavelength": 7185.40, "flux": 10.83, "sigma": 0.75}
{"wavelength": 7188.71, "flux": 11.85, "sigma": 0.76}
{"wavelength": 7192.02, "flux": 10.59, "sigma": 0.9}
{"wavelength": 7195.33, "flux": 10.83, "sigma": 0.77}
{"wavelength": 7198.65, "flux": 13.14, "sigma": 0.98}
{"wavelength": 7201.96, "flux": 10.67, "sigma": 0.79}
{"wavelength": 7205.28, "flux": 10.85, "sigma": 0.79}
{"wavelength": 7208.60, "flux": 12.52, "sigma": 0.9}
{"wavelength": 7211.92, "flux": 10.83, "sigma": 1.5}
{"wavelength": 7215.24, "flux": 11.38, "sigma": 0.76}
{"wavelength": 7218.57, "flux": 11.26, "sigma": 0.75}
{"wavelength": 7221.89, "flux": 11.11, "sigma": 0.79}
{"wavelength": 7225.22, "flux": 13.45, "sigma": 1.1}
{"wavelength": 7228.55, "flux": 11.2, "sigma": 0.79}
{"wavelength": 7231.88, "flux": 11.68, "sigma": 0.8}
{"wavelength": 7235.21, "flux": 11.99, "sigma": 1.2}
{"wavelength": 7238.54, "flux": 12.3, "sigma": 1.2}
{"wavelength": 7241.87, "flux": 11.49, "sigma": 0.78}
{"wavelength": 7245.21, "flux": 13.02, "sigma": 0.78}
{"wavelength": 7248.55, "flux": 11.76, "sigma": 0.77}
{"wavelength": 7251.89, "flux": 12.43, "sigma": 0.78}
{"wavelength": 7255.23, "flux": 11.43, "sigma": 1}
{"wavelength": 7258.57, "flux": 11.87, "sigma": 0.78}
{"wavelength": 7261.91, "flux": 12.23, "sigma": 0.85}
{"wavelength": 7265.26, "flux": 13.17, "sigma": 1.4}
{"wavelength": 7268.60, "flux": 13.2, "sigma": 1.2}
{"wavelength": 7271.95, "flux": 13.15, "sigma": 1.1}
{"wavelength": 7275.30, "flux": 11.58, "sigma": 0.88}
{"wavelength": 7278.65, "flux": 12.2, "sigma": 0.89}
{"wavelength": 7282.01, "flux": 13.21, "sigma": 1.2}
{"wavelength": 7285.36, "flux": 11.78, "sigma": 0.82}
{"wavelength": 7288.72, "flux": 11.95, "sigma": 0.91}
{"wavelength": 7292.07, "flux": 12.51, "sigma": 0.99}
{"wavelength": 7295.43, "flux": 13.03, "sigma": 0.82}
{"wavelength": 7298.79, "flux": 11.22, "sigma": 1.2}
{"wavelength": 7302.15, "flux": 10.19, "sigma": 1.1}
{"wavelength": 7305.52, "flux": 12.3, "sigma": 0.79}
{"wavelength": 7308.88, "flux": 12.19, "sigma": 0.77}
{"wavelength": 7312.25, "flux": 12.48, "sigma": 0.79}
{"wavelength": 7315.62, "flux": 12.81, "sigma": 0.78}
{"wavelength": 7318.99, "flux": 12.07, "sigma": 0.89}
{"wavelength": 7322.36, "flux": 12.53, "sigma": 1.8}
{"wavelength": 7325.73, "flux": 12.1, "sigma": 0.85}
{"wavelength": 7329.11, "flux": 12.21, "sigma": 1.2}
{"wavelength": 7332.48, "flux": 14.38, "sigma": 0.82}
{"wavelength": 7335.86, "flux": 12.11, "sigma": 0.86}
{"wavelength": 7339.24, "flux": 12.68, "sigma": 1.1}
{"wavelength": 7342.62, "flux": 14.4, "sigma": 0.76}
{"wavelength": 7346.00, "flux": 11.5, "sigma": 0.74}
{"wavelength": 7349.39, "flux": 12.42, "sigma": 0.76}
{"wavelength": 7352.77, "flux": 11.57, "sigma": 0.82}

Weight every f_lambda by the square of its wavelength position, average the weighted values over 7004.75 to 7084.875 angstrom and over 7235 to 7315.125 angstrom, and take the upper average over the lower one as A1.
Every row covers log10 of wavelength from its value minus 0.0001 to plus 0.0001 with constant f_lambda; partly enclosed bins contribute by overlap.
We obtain 1.11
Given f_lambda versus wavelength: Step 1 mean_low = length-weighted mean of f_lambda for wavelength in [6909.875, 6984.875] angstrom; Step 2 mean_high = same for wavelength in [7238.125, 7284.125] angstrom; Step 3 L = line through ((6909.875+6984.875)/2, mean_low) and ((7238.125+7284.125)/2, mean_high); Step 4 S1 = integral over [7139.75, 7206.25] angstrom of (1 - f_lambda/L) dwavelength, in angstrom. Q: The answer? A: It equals 6.3 angstrom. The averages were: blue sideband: 12.3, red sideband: 12.4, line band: 11.2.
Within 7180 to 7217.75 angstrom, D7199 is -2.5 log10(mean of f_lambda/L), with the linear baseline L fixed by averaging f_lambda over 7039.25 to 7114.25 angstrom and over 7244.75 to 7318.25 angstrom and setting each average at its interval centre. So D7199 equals 0.061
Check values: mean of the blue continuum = 11.6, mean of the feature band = 11.3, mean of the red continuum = 12.2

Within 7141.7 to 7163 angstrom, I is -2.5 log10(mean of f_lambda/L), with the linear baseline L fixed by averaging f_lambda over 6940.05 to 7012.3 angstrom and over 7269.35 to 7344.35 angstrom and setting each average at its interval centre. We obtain 0.14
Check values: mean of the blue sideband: 12.6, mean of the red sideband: 12.4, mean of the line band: 11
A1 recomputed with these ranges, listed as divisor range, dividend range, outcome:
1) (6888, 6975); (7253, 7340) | 1.10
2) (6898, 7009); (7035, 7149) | 0.96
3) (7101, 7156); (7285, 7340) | 1.15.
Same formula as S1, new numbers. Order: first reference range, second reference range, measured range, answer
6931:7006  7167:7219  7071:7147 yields 0.80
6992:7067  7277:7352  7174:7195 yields 1.79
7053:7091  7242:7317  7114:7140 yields 0.91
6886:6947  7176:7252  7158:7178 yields 1.05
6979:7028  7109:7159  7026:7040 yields 1.21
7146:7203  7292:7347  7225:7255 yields -0.76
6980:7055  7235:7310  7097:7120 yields 1.38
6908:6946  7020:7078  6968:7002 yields -3.19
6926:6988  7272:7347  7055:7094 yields 2.05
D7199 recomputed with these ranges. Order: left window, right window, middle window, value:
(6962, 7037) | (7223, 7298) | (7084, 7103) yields 0.05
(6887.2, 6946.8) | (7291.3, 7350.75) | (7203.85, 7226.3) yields 0.07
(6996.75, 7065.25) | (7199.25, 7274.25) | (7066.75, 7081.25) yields -0.05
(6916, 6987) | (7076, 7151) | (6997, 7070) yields 0.02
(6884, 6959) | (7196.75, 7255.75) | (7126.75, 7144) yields 0.08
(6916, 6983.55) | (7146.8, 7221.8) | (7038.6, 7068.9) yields 0.04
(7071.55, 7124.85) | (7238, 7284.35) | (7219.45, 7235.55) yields 0.04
